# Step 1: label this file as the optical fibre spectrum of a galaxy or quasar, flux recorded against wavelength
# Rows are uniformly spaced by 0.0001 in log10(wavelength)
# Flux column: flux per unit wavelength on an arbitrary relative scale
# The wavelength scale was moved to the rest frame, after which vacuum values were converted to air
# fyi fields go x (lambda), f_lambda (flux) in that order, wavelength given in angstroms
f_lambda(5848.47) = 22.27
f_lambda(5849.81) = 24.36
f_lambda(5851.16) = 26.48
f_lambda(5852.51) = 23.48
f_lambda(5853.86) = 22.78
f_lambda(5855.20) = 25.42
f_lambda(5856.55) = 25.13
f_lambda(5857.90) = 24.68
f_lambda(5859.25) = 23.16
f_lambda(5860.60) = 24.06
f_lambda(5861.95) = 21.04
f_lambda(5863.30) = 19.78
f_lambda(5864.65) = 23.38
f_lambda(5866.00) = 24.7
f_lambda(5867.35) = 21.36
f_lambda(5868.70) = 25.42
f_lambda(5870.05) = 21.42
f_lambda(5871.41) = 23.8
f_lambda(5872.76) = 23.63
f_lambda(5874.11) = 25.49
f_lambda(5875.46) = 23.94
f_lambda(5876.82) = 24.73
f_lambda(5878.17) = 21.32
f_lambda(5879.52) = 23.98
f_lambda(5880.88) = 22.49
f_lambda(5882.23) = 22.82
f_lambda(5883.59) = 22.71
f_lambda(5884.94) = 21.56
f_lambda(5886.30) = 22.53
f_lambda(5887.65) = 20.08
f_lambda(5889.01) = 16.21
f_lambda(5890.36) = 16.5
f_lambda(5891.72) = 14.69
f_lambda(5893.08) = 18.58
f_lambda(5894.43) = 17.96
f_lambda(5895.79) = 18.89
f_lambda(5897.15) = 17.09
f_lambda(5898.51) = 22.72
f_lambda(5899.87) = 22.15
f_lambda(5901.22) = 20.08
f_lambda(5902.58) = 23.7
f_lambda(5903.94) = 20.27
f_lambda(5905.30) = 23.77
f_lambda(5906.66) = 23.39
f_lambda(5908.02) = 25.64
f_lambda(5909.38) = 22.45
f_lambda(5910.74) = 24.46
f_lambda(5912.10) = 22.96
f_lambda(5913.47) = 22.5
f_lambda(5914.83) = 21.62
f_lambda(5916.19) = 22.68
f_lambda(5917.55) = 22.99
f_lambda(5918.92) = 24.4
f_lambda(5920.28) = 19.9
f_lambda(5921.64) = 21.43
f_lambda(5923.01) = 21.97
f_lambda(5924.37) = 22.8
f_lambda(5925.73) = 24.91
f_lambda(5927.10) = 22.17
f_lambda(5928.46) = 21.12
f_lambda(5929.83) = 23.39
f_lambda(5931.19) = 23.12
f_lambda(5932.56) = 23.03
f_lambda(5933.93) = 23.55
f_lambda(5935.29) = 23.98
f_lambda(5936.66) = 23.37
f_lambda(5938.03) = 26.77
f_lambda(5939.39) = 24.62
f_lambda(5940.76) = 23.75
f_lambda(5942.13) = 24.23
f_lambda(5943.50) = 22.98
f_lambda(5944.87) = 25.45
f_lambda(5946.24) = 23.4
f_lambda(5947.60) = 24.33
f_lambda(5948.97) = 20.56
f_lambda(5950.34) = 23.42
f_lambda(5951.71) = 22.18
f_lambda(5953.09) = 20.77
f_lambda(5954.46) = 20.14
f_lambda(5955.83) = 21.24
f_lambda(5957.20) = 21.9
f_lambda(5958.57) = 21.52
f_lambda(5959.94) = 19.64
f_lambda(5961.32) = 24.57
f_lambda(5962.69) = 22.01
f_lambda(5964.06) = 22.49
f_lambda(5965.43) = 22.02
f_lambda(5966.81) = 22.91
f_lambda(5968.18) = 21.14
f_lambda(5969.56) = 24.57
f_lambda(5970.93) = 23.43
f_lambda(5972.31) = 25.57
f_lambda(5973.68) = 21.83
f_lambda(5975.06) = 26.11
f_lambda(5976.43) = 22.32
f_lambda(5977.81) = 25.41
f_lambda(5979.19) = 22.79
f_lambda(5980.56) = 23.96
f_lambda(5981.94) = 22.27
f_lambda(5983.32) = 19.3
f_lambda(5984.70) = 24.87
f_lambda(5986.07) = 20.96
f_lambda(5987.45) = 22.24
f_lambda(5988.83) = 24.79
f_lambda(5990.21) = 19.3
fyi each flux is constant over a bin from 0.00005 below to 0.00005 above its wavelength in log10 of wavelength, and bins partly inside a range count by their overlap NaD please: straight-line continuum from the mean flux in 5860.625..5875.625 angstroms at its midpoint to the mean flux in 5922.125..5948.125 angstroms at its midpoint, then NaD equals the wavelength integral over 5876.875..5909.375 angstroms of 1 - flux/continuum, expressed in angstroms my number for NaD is 3.3 angstroms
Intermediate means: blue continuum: 23.1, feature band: 20.9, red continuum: 23.6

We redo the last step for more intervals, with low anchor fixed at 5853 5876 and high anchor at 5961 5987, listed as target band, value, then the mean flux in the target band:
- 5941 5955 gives 0.2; 22.8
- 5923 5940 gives -0.2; 23.5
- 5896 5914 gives 0.8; 22.3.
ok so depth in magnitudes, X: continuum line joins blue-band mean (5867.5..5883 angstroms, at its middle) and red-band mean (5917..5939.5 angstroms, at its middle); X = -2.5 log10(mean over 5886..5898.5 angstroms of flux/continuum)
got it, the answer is 0.27 mag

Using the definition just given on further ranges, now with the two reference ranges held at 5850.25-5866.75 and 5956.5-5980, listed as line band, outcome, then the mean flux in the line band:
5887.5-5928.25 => 0.10 mag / 21.3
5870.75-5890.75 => 0.06 mag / 22.2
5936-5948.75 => -0.05 mag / 24.2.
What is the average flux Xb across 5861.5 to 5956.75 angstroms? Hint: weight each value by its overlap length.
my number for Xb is 22.3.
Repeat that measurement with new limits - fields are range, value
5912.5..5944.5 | 23.1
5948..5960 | 21.4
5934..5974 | 22.9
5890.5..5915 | 21.2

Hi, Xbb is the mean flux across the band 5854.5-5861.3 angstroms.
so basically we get 24.5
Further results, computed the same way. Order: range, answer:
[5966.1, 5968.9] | 22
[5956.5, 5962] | 21.9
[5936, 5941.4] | 24.7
